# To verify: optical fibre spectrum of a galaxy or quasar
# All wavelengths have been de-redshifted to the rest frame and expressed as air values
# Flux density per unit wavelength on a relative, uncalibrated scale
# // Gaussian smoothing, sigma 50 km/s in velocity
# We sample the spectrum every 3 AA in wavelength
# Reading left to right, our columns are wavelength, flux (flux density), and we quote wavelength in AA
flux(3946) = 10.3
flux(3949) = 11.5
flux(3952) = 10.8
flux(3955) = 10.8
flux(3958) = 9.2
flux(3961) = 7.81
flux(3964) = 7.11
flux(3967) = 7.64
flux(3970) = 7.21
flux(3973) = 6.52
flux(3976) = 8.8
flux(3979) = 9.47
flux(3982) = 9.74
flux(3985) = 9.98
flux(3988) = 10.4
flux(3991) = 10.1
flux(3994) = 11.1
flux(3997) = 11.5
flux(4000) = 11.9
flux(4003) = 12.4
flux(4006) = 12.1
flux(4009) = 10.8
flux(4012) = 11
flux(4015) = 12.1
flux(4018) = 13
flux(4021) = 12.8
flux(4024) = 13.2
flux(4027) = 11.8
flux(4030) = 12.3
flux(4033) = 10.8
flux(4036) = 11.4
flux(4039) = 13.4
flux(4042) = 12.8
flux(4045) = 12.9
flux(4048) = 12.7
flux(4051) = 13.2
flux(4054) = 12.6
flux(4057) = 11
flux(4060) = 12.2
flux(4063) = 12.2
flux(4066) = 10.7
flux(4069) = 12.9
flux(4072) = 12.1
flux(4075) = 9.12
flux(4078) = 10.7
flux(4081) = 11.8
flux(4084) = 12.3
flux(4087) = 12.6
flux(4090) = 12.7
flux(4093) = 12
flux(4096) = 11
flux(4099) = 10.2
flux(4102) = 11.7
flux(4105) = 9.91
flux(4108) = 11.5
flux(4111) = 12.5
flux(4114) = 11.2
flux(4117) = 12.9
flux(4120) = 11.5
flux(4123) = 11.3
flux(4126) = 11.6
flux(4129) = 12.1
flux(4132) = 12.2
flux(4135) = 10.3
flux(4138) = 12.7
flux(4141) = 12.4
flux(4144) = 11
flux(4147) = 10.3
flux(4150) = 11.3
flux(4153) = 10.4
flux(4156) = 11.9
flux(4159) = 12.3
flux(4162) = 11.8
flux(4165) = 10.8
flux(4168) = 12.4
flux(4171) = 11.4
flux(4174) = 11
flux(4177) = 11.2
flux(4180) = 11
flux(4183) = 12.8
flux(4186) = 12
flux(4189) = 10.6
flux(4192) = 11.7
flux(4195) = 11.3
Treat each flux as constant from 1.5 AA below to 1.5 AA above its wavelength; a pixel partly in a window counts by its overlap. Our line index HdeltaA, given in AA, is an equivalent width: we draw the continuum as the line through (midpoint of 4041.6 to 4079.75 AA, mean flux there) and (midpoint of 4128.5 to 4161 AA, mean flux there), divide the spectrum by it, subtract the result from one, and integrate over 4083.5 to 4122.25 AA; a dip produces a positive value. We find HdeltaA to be 0.1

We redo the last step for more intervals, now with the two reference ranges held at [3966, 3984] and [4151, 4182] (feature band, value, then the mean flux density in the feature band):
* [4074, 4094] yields -3.10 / 11.7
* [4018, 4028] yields -3.99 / 12.7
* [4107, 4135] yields -2.88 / 11.8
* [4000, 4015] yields -4.82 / 11.7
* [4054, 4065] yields -2.47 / 11.9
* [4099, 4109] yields -0.46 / 10.9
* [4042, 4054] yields -4.27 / 12.9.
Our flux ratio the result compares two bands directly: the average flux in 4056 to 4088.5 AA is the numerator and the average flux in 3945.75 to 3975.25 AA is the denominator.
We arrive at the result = 1.3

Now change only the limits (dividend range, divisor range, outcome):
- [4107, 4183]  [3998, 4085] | 0.97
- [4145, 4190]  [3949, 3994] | 1.25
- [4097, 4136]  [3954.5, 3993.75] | 1.30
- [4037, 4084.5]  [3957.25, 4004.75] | 1.27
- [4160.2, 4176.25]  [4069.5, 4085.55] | 1.01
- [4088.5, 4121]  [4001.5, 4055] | 0.94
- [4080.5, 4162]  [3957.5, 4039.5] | 1.10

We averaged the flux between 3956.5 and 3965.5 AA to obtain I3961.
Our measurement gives 8.04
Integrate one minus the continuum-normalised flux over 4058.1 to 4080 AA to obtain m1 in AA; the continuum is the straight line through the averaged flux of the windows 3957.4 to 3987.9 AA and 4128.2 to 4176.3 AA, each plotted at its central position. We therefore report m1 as -2.94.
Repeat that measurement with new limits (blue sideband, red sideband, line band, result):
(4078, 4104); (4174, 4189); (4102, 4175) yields 0.53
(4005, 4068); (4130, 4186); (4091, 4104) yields 0.67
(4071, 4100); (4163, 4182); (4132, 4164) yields -0.23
